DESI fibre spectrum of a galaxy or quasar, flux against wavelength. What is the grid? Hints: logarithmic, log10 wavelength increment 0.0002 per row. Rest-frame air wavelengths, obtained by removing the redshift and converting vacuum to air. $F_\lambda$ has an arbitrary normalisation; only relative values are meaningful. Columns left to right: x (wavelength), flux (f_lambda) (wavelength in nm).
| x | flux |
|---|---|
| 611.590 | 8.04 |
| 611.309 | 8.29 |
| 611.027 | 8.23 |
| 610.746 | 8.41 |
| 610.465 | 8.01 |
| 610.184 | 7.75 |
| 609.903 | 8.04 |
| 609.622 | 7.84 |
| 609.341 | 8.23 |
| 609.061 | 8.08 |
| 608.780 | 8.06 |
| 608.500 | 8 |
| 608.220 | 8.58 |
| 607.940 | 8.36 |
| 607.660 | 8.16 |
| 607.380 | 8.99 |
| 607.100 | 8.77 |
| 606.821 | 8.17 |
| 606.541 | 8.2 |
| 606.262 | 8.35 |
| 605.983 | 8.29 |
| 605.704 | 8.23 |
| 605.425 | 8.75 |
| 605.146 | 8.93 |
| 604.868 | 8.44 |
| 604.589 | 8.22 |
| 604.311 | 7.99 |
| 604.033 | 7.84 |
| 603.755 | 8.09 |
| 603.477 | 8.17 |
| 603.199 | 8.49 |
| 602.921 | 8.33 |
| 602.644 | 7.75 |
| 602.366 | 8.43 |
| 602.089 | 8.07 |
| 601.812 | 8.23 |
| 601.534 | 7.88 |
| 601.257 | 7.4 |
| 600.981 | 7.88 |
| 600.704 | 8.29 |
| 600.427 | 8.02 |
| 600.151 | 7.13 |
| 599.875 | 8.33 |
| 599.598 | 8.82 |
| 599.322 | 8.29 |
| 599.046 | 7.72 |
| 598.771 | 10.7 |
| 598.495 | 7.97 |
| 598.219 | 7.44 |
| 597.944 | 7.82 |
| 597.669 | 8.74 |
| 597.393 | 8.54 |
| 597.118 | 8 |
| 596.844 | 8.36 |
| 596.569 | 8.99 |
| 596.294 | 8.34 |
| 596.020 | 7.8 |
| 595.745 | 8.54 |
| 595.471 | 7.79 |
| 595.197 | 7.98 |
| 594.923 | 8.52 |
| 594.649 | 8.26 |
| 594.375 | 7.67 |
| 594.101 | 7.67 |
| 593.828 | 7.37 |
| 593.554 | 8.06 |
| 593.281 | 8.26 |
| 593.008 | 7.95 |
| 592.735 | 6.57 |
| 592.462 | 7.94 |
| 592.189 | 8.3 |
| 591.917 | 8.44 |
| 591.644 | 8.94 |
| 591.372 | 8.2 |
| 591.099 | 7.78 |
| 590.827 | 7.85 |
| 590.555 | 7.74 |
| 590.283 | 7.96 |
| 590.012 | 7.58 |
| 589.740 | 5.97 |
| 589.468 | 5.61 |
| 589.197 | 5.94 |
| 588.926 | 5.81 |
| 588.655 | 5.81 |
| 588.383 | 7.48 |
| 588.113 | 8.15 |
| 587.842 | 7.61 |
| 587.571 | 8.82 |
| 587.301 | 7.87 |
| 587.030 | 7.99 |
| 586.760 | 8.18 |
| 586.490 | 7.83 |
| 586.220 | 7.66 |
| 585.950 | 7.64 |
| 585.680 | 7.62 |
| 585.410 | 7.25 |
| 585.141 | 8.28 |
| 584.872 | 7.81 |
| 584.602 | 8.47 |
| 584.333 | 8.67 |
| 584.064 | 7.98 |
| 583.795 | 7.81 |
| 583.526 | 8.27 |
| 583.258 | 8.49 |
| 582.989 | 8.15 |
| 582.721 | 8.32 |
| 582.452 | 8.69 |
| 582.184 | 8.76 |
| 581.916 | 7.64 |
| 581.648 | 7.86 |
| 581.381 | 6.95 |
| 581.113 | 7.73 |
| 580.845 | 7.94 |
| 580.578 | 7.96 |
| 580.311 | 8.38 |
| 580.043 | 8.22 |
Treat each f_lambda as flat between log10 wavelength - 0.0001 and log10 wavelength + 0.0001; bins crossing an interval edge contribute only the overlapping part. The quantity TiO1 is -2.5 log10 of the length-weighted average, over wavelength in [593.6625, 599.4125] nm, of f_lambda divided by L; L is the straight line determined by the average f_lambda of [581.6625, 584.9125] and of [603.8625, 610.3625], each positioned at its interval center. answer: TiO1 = 0.01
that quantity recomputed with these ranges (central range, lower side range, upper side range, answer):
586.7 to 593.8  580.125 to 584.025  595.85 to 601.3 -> 0.08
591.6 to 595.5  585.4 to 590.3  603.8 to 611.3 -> -0.06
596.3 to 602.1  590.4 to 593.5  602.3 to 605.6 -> -0.01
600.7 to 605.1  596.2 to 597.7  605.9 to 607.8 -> 0.04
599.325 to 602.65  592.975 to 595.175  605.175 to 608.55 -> 0.02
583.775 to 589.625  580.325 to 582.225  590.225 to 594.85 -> 0.05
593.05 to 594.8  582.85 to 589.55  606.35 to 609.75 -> 0.00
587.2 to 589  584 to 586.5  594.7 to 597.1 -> 0.09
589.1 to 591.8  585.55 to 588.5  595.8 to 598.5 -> 0.09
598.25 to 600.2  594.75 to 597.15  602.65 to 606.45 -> -0.02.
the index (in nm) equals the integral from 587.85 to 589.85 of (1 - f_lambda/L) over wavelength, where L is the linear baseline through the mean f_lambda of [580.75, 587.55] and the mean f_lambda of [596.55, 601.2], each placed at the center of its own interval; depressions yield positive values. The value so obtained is 0.40 nm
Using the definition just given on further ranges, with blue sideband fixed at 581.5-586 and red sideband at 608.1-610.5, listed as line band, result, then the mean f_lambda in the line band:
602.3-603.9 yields -0.02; 8.2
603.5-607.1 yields -0.11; 8.31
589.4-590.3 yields 0.15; 6.71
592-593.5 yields 0.05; 7.84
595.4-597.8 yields -0.08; 8.36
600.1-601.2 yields 0.03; 7.86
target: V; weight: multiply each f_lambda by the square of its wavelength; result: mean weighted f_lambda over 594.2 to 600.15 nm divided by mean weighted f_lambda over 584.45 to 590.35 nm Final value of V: 1.15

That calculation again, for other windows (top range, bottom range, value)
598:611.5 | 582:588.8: 1.10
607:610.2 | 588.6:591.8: 1.23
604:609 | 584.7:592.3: 1.17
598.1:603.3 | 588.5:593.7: 1.14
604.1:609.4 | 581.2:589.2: 1.15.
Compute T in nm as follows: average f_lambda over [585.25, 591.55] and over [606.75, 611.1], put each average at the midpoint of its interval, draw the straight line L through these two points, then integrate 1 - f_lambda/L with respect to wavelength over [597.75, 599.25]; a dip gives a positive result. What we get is -0.10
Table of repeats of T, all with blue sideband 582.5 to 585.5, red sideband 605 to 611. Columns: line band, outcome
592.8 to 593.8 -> 0.04 nm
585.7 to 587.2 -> 0.06 nm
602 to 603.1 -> 0.01 nm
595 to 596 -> 0.02 nm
